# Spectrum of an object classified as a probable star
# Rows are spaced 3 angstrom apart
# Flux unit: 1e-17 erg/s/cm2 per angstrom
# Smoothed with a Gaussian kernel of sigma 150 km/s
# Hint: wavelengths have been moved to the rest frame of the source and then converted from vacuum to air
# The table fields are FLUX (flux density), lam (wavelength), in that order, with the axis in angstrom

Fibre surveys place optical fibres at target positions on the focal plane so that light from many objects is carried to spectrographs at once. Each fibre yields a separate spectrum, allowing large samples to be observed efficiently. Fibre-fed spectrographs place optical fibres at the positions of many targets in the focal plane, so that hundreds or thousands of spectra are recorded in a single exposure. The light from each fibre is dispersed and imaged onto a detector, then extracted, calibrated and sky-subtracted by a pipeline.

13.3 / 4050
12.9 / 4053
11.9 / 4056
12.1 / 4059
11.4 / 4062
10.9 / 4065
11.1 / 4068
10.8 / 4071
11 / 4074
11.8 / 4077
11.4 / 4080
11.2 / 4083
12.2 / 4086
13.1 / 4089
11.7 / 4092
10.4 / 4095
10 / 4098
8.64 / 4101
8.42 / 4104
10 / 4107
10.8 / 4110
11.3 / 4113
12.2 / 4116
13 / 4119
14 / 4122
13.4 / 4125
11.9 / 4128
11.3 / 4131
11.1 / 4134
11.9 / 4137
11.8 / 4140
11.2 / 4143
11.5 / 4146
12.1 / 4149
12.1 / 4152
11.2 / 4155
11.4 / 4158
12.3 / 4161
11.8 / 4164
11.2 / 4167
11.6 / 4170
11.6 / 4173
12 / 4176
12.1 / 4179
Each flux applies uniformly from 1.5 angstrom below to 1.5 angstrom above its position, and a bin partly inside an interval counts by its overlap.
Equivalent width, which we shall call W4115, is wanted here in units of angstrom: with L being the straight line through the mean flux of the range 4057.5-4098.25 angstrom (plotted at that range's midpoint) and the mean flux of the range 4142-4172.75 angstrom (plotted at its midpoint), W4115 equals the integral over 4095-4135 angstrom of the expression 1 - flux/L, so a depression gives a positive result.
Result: 1.1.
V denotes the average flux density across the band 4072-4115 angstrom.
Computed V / 10.9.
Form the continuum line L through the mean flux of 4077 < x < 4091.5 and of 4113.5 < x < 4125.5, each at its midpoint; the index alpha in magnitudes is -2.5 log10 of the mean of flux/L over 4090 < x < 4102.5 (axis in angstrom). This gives 0.19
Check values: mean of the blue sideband 11.9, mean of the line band 10.3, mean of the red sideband 13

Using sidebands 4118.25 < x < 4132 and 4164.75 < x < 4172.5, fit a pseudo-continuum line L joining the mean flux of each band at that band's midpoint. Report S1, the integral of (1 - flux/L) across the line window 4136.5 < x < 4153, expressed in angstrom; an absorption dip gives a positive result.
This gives 0.6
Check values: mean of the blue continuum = 12.8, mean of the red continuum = 11.5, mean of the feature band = 11.7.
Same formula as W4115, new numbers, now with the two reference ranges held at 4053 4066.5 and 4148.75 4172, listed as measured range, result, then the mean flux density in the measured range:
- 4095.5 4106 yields 2.3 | 9.2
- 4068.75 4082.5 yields 0.6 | 11.2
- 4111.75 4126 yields -1.3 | 12.8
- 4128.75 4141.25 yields 0.2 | 11.5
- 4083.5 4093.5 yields -0.4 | 12.2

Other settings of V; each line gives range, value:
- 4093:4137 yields 11.2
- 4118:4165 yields 12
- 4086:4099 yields 11.5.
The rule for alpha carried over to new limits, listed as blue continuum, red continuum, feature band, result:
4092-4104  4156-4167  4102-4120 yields -0.07 mag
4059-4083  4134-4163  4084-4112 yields 0.08 mag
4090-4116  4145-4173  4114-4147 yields -0.11 mag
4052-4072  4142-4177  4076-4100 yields 0.02 mag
